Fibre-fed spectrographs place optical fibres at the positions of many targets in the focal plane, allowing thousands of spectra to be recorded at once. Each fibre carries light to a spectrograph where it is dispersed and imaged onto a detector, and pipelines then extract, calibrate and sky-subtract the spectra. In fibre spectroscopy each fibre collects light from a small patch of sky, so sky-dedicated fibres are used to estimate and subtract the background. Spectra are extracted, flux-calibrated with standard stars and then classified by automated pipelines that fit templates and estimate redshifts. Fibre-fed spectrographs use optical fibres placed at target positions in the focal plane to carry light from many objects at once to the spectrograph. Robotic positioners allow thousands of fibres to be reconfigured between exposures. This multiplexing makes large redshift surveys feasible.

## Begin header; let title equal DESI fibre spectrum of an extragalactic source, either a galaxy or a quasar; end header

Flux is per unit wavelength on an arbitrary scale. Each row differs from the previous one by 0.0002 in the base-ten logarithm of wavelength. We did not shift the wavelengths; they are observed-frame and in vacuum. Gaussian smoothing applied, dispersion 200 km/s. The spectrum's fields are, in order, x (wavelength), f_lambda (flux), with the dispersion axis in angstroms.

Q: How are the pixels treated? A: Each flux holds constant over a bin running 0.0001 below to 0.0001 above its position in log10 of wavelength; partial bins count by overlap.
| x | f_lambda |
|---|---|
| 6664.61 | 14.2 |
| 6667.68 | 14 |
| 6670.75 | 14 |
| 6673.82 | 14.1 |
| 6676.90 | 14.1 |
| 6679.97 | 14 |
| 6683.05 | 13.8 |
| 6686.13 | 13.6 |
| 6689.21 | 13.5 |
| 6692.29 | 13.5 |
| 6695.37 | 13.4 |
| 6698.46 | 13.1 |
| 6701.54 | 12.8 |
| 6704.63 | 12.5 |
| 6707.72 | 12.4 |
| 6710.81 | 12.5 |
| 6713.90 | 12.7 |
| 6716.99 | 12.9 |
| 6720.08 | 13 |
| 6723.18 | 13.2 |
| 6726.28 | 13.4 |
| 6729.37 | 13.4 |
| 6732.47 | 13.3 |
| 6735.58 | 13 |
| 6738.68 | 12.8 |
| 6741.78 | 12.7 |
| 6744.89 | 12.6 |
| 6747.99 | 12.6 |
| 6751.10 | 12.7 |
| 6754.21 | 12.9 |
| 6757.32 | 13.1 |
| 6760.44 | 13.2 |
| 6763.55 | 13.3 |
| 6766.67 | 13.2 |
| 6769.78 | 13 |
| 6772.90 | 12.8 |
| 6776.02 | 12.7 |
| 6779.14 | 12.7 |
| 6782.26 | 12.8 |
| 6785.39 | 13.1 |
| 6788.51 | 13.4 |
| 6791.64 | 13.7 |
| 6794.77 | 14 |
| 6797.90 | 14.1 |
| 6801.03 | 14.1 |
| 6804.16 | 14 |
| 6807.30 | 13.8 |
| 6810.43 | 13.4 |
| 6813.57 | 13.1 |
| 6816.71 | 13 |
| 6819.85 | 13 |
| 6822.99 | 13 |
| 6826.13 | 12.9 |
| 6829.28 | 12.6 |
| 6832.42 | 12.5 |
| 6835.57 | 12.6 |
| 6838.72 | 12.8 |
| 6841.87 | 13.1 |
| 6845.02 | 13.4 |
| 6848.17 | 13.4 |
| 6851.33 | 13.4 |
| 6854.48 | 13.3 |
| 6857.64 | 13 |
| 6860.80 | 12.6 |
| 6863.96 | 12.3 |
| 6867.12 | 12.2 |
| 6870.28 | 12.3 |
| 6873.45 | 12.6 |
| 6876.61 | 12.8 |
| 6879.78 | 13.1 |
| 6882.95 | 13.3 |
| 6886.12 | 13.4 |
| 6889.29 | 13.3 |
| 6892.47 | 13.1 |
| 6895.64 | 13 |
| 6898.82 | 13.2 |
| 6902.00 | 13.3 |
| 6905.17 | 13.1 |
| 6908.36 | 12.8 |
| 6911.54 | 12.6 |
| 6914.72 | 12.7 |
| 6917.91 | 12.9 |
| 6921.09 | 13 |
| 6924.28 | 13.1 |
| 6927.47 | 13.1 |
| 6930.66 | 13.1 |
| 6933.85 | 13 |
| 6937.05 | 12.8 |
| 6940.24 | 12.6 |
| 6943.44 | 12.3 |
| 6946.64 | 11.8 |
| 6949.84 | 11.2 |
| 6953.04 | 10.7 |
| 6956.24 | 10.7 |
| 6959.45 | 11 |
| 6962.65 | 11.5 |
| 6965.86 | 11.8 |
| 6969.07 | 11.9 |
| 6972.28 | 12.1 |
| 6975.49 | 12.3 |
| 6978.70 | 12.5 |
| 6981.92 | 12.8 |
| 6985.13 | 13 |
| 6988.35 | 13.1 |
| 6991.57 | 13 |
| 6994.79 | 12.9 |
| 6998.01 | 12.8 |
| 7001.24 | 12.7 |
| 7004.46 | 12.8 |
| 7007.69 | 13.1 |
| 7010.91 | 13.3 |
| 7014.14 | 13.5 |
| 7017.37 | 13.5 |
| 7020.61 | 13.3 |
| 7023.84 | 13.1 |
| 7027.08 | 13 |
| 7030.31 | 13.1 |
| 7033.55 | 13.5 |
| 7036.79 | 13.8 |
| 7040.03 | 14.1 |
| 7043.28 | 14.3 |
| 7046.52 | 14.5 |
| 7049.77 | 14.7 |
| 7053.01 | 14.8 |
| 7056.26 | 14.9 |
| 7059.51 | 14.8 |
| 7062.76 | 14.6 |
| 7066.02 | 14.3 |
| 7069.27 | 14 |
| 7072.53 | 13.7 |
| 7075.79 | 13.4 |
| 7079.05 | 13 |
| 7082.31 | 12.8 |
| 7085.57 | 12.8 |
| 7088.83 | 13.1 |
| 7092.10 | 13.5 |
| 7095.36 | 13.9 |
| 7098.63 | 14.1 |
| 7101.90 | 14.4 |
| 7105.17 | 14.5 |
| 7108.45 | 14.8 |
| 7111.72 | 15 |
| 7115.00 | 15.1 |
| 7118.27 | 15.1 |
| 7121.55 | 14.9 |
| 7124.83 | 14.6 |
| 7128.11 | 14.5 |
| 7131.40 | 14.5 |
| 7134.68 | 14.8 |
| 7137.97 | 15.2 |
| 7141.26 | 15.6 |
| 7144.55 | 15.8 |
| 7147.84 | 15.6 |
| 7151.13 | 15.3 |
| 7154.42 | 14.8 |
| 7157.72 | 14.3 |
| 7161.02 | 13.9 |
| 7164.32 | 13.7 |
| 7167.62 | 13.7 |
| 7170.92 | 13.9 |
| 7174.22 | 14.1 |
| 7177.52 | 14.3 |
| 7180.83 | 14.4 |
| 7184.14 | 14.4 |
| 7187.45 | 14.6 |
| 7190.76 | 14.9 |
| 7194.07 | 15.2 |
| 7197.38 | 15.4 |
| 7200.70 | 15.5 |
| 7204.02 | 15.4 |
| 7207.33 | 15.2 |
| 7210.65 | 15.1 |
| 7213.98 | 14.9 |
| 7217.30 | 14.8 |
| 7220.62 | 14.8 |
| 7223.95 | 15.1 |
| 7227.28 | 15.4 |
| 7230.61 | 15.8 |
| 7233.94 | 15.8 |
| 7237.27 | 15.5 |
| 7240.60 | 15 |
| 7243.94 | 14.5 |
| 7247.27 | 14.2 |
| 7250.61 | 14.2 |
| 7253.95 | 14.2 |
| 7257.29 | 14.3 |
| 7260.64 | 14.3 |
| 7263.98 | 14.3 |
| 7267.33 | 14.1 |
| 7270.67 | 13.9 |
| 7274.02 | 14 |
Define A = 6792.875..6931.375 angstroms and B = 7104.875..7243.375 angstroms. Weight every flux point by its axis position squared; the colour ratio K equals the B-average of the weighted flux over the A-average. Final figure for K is 1.2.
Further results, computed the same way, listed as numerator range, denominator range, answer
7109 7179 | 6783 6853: 1.22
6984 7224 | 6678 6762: 1.22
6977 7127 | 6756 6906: 1.12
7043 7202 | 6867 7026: 1.20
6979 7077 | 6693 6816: 1.12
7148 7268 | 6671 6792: 1.29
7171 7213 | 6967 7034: 1.21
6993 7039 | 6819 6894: 1.07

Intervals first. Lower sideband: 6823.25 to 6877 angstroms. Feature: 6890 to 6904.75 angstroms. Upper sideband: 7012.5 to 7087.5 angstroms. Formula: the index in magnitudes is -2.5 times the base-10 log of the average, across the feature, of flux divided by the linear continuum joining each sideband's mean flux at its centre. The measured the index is -0.009 mag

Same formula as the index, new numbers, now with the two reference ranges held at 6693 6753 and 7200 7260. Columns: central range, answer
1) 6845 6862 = 0.02 mag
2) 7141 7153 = -0.07 mag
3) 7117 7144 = -0.03 mag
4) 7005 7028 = 0.07 mag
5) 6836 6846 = 0.03 mag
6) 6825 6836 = 0.06 mag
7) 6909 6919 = 0.08 mag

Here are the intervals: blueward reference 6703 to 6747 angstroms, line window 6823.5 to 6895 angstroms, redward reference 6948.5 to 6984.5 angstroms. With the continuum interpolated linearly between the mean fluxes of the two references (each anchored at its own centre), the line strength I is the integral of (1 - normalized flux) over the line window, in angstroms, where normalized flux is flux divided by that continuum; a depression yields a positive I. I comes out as -3.9 angstroms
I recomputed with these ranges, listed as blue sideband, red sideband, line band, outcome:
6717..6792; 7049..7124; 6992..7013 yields 1.4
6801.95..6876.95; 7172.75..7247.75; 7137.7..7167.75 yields -0.3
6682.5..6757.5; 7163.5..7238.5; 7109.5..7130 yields -0.4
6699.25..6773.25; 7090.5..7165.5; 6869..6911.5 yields 1.9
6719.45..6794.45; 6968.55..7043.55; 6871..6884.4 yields 0.1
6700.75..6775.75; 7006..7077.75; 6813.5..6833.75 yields 0.5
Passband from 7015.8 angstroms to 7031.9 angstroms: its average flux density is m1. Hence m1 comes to 13.2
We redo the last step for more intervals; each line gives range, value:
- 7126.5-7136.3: 14.6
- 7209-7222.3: 14.9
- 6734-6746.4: 12.8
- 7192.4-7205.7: 15.4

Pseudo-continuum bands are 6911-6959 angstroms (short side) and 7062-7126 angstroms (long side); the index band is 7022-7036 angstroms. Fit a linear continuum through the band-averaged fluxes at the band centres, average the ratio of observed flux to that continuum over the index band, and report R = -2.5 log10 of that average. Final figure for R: 0.01 mag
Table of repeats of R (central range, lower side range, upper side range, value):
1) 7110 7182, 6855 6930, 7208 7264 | -0.026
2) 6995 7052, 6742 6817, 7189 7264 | 0.054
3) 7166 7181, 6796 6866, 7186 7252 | 0.060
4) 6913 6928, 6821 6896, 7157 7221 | 0.024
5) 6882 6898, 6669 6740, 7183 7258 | 0.053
